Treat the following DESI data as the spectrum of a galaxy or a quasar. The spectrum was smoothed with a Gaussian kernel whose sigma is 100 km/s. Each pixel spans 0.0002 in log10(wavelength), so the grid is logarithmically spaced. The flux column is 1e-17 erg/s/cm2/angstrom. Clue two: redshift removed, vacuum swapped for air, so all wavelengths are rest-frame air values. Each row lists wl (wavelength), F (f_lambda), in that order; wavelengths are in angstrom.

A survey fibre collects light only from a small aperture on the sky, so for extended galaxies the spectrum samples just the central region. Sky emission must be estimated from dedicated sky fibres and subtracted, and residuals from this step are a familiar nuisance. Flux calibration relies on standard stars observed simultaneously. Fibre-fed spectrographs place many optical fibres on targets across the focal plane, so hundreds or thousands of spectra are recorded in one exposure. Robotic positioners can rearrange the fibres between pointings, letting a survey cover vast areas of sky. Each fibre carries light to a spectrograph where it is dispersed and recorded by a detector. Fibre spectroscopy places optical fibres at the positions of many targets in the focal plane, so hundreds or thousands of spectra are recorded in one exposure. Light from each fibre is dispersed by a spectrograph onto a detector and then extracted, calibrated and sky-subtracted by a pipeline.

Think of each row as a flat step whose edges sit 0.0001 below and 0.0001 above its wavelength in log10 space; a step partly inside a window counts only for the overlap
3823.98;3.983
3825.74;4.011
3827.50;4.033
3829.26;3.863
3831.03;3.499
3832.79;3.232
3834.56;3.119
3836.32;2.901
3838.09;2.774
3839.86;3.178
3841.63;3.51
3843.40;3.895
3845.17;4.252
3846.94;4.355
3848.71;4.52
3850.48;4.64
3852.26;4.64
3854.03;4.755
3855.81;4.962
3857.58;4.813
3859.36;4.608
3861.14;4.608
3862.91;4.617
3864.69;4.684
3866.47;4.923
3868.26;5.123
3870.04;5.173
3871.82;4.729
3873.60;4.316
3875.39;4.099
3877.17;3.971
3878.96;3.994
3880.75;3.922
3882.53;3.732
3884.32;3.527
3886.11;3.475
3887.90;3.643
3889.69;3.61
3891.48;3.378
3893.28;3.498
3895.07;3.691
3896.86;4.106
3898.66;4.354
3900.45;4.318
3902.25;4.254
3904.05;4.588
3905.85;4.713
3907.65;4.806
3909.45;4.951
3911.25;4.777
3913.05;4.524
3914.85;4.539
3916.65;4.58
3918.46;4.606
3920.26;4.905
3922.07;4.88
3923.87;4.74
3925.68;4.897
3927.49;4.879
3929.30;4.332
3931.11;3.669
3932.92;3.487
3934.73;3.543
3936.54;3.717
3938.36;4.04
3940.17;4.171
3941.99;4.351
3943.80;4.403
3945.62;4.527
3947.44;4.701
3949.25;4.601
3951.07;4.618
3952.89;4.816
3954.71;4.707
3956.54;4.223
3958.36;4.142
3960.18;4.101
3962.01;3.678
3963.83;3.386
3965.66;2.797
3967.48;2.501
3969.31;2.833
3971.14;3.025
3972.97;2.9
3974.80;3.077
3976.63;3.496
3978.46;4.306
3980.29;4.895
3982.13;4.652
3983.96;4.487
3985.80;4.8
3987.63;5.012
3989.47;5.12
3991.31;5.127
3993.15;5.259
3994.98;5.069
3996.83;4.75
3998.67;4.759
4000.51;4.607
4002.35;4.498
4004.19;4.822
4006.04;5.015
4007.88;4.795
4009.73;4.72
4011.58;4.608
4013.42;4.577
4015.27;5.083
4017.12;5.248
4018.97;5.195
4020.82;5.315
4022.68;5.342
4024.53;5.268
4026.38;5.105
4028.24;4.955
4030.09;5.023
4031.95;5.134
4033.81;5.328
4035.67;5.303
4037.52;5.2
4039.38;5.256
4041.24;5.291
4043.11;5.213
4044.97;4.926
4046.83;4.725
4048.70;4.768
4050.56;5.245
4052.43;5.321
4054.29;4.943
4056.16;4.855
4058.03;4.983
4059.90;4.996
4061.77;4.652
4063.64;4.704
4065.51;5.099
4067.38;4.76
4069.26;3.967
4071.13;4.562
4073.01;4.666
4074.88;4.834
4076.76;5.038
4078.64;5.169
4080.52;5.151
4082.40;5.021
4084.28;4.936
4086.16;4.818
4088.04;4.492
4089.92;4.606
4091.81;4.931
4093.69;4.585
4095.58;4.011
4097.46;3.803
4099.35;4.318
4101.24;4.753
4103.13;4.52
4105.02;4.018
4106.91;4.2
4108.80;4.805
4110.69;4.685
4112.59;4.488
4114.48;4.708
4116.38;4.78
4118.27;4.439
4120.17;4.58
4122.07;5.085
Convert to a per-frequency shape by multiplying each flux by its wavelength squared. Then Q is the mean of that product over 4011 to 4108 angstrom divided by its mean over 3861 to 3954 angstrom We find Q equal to 1.2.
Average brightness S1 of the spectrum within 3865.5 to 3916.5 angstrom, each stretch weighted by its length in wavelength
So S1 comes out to 4.25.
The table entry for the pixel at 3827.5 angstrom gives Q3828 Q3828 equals 4.033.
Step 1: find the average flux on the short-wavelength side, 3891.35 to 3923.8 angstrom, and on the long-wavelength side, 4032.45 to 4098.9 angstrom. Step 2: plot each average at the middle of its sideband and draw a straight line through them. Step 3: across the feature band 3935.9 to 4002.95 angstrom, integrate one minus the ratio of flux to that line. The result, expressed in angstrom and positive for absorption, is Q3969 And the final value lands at 5.7 angstrom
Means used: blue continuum 4.45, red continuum 4.86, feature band 4.22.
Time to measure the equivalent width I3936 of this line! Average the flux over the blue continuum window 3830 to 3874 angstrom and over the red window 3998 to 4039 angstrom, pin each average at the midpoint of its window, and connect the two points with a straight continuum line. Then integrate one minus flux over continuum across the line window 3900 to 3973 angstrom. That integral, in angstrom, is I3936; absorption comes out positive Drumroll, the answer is 6.3 angstrom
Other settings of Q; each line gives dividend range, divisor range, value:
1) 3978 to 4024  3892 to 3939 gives 1.17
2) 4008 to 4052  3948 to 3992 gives 1.29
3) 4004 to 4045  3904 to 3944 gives 1.21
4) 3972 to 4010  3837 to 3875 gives 1.11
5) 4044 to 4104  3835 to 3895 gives 1.28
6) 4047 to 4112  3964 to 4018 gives 1.13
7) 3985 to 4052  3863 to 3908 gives 1.28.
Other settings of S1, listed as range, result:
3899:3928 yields 4.68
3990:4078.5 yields 4.96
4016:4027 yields 5.25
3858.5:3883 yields 4.48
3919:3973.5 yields 4.06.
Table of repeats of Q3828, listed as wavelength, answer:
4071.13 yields 4.562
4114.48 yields 4.708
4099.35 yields 4.318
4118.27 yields 4.439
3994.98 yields 5.069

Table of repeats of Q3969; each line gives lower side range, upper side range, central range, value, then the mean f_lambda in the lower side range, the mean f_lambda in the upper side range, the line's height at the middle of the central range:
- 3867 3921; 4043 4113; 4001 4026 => -2.17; 4.27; 4.72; 4.56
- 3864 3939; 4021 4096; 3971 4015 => 1.08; 4.28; 4.94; 4.66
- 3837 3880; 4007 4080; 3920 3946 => 1.87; 4.37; 4.98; 4.62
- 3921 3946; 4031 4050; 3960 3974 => 4.40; 4.26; 5.12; 4.53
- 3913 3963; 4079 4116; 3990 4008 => -1.74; 4.37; 4.58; 4.45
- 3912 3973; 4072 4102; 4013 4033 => -3.08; 4.13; 4.69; 4.44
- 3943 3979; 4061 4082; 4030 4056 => -3.29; 3.83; 4.79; 4.54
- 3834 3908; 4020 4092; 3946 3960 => 0.00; 4.16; 4.97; 4.52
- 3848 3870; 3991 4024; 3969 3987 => 3.67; 4.76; 4.93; 4.9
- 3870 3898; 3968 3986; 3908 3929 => -4.86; 3.89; 3.78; 3.85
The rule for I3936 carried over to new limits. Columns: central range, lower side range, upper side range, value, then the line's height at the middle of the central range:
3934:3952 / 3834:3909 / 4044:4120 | 0.3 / 4.35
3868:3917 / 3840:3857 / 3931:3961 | 1.0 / 4.3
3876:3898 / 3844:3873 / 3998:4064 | 4.8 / 4.75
